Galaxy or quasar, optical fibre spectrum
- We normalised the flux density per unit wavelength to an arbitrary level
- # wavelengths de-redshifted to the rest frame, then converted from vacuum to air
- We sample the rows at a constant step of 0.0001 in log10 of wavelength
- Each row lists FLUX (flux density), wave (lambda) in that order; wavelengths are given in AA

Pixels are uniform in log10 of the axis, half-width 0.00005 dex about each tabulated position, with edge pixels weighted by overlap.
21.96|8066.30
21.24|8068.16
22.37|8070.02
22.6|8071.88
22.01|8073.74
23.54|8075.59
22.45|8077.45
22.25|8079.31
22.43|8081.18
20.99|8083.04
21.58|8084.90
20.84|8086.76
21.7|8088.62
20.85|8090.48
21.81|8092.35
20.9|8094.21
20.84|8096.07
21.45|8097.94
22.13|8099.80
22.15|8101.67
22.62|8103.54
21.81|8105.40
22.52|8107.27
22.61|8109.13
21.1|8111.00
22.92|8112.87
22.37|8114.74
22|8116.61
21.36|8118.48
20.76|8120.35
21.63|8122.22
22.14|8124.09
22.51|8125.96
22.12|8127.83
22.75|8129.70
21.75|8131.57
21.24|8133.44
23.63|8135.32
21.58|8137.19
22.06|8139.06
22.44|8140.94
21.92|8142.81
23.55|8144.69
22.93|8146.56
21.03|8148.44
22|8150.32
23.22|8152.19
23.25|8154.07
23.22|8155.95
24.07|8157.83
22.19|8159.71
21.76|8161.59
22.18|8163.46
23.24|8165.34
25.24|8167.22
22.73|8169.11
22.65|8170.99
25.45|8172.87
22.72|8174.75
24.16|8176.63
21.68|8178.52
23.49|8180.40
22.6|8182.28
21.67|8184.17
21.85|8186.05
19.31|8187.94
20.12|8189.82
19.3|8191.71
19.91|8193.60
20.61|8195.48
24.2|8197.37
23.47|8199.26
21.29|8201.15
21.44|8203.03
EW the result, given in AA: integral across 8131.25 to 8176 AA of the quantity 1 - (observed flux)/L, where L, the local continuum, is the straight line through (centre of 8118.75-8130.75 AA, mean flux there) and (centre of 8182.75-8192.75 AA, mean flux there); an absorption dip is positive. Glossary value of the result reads -3.1 AA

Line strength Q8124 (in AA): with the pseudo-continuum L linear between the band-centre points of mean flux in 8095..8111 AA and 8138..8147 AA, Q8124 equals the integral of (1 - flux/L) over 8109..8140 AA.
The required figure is 0.4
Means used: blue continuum 22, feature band 22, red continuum 22.6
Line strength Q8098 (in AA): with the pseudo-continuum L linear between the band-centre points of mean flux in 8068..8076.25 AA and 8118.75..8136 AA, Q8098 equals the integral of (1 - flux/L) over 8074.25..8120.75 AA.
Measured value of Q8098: 0.8 AA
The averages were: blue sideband 22.4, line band 21.9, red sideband 22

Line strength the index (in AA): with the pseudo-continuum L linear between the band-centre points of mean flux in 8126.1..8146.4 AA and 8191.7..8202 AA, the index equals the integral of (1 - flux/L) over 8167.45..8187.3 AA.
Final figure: -1.0 AA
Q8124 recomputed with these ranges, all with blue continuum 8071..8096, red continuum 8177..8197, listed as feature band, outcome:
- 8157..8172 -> -1.2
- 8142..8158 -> -1.0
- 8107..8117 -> -0.3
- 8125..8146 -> -0.8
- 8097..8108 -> -0.2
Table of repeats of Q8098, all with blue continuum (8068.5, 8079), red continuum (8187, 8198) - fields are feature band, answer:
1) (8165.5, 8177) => -1.6 AA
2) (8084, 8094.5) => 0.4 AA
